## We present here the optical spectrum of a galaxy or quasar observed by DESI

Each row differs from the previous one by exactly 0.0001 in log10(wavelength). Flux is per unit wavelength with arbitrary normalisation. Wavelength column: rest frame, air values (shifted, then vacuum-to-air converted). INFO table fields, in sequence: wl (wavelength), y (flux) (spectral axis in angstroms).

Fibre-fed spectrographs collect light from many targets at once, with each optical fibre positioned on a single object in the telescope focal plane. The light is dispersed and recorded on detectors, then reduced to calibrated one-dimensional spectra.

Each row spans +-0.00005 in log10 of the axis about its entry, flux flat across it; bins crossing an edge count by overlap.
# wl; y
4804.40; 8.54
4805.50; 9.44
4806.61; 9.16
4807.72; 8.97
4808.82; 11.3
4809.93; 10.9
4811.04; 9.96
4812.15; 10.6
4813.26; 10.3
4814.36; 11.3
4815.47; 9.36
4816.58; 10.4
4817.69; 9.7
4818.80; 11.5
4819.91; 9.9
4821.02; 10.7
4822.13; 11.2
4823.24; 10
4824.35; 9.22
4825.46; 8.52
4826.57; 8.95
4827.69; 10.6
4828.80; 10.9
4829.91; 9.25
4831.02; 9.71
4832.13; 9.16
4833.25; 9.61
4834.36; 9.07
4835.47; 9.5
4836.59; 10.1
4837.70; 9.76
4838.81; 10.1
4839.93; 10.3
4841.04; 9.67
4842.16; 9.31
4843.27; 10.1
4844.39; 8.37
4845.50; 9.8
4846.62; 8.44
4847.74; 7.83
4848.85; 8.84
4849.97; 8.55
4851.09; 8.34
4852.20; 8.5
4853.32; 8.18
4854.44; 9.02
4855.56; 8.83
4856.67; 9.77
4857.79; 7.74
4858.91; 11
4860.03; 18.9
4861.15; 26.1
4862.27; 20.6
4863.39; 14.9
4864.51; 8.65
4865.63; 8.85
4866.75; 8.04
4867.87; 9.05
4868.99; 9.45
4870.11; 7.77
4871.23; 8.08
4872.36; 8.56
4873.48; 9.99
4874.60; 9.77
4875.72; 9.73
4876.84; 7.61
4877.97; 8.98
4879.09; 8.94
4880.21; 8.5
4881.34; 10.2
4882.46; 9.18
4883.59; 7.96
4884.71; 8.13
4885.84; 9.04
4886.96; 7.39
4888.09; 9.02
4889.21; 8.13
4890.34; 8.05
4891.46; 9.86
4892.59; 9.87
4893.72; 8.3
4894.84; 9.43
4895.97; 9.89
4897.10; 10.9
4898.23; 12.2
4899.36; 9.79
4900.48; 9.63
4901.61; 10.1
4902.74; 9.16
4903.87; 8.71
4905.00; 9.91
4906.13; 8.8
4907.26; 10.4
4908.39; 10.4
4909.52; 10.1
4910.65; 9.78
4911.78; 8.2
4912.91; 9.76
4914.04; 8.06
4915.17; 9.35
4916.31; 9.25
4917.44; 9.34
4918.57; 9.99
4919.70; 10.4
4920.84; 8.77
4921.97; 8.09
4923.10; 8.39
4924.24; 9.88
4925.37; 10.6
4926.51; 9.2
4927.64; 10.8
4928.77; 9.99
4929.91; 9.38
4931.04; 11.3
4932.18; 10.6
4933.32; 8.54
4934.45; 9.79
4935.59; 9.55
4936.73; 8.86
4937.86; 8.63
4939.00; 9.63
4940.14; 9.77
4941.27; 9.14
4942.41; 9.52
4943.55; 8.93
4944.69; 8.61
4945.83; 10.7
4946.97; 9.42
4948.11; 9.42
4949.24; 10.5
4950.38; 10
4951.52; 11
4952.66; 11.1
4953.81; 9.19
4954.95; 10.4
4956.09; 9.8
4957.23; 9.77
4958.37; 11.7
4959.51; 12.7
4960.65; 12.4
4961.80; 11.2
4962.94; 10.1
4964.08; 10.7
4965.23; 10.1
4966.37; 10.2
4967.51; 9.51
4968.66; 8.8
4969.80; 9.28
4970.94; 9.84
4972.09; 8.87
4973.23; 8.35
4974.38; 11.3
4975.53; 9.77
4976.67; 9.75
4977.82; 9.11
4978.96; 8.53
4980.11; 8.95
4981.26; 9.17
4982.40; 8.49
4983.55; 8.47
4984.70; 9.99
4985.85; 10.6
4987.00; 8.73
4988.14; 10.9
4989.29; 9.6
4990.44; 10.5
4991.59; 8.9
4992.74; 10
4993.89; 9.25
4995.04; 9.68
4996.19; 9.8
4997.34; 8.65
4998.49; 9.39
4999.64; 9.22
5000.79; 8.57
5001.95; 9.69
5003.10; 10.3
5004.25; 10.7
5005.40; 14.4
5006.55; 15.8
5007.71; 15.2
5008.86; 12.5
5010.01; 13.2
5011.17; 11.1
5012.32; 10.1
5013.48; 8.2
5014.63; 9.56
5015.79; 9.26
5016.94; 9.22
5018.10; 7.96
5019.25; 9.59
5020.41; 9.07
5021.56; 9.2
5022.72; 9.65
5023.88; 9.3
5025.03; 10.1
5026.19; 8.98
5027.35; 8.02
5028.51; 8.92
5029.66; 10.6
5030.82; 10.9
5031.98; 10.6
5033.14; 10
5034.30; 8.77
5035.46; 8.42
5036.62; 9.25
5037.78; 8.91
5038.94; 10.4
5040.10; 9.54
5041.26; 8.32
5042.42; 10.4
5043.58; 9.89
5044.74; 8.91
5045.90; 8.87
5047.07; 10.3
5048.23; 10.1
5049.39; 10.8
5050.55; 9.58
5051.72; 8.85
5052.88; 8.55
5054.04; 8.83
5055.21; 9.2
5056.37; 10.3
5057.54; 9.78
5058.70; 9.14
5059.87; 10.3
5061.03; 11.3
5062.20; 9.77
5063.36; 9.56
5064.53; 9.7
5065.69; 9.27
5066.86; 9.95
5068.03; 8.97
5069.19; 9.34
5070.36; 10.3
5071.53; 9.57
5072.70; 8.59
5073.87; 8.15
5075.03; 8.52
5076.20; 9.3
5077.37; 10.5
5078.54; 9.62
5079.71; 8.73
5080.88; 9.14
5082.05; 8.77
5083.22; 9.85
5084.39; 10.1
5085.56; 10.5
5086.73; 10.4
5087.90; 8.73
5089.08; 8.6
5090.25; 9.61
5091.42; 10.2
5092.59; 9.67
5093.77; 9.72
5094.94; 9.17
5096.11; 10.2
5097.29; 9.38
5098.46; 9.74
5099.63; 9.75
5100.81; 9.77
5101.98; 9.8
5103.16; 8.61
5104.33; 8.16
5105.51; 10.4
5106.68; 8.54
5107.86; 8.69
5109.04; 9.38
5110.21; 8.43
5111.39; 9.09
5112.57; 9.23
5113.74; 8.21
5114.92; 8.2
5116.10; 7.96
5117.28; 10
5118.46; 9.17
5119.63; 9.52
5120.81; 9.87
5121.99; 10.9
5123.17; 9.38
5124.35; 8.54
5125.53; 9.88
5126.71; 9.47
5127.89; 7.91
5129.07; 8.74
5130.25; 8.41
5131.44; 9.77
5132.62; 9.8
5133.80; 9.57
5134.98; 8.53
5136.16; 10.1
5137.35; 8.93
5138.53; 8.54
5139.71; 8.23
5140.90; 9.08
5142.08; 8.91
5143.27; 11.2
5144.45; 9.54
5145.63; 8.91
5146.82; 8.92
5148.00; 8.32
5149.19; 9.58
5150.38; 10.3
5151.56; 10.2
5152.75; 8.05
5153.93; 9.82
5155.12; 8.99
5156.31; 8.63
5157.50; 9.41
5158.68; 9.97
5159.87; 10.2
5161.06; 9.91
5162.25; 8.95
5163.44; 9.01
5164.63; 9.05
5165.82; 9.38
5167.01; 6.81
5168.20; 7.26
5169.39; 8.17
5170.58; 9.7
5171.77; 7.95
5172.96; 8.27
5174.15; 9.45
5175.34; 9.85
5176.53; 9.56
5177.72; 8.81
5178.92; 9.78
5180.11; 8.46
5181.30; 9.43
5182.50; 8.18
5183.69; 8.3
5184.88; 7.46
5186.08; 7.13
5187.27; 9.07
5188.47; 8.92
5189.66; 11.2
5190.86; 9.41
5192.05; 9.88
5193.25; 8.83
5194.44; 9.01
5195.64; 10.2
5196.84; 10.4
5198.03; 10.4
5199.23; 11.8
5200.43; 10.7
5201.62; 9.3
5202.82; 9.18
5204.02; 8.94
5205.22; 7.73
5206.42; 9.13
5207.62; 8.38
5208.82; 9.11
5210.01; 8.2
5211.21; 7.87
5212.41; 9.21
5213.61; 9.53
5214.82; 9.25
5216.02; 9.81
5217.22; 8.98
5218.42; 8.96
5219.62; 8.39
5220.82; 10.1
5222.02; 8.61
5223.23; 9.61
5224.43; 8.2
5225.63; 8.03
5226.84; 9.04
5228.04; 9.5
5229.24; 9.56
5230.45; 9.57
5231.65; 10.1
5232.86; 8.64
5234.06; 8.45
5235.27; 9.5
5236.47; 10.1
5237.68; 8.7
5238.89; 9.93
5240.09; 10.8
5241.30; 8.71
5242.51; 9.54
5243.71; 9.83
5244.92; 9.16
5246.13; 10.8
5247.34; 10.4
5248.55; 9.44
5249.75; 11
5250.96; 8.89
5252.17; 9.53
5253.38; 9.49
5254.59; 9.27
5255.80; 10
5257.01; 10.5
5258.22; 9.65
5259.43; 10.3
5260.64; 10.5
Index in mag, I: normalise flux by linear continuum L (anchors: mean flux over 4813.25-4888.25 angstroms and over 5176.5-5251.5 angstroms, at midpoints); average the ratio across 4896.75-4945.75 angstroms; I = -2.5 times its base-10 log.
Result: 0.02 mag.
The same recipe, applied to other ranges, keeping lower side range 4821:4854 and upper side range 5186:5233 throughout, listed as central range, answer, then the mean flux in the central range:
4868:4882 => 0.05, 8.97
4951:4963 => -0.16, 10.9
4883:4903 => 0.01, 9.27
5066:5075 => 0.01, 9.22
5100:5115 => 0.04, 9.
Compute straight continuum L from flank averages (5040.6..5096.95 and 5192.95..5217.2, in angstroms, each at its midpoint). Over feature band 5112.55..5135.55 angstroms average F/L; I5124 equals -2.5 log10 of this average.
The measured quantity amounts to 0.04 mag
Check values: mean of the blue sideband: 9.54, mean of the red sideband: 9.35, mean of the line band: 9.15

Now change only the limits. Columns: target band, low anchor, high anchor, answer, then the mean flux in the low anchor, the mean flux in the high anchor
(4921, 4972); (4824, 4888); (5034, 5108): -0.03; 9.84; 9.48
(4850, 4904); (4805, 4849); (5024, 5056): -0.03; 9.8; 9.49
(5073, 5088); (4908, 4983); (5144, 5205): 0.00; 9.74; 9.19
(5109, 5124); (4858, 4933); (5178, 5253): 0.04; 9.97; 9.29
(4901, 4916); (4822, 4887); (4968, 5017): 0.06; 9.89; 10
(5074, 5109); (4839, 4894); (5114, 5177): -0.02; 9.81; 9.14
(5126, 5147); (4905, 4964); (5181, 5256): 0.04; 9.84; 9.31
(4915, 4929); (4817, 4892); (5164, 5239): 0.02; 9.84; 9.08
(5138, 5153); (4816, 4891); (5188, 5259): 0.03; 9.85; 9.45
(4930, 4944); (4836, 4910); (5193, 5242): 0.02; 9.84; 9.28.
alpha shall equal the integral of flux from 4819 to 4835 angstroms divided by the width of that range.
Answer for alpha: 9.81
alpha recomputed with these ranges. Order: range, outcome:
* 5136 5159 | 9.26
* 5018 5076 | 9.48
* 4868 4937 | 9.34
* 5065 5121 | 9.32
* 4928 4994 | 9.82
